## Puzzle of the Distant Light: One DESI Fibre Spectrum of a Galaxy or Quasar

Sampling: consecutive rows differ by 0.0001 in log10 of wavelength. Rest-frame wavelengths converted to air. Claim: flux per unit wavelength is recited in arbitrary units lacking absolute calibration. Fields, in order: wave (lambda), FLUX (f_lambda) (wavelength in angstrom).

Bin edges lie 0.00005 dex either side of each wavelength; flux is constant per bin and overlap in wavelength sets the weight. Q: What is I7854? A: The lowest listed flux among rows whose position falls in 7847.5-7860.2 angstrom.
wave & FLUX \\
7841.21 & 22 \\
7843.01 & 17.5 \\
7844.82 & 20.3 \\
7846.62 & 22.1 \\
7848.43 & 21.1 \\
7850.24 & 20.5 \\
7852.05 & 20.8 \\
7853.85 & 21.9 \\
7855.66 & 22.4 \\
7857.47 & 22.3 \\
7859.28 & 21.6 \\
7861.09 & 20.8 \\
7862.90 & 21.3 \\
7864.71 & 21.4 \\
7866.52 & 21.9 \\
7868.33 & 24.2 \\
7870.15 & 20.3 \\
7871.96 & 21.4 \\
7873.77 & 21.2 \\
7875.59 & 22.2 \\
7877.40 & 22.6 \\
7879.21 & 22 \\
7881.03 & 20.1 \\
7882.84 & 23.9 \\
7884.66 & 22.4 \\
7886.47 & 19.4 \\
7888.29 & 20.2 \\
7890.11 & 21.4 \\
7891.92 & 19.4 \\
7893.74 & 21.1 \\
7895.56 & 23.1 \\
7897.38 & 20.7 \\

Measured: 20.5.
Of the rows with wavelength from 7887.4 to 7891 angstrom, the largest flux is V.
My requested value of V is 21.4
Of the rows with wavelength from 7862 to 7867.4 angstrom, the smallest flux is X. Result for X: 21.3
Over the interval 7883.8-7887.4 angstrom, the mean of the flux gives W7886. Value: 20.9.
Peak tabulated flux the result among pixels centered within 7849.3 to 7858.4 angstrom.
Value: 22.4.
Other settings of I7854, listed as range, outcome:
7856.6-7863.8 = 20.8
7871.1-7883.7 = 20.1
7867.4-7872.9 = 20.3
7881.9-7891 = 19.4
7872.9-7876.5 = 21.2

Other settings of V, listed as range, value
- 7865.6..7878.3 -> 24.2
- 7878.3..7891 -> 23.9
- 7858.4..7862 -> 21.6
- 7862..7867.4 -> 21.9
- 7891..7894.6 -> 21.1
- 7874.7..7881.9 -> 22.6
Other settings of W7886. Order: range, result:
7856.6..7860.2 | 21.9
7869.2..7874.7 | 21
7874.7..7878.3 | 22.4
